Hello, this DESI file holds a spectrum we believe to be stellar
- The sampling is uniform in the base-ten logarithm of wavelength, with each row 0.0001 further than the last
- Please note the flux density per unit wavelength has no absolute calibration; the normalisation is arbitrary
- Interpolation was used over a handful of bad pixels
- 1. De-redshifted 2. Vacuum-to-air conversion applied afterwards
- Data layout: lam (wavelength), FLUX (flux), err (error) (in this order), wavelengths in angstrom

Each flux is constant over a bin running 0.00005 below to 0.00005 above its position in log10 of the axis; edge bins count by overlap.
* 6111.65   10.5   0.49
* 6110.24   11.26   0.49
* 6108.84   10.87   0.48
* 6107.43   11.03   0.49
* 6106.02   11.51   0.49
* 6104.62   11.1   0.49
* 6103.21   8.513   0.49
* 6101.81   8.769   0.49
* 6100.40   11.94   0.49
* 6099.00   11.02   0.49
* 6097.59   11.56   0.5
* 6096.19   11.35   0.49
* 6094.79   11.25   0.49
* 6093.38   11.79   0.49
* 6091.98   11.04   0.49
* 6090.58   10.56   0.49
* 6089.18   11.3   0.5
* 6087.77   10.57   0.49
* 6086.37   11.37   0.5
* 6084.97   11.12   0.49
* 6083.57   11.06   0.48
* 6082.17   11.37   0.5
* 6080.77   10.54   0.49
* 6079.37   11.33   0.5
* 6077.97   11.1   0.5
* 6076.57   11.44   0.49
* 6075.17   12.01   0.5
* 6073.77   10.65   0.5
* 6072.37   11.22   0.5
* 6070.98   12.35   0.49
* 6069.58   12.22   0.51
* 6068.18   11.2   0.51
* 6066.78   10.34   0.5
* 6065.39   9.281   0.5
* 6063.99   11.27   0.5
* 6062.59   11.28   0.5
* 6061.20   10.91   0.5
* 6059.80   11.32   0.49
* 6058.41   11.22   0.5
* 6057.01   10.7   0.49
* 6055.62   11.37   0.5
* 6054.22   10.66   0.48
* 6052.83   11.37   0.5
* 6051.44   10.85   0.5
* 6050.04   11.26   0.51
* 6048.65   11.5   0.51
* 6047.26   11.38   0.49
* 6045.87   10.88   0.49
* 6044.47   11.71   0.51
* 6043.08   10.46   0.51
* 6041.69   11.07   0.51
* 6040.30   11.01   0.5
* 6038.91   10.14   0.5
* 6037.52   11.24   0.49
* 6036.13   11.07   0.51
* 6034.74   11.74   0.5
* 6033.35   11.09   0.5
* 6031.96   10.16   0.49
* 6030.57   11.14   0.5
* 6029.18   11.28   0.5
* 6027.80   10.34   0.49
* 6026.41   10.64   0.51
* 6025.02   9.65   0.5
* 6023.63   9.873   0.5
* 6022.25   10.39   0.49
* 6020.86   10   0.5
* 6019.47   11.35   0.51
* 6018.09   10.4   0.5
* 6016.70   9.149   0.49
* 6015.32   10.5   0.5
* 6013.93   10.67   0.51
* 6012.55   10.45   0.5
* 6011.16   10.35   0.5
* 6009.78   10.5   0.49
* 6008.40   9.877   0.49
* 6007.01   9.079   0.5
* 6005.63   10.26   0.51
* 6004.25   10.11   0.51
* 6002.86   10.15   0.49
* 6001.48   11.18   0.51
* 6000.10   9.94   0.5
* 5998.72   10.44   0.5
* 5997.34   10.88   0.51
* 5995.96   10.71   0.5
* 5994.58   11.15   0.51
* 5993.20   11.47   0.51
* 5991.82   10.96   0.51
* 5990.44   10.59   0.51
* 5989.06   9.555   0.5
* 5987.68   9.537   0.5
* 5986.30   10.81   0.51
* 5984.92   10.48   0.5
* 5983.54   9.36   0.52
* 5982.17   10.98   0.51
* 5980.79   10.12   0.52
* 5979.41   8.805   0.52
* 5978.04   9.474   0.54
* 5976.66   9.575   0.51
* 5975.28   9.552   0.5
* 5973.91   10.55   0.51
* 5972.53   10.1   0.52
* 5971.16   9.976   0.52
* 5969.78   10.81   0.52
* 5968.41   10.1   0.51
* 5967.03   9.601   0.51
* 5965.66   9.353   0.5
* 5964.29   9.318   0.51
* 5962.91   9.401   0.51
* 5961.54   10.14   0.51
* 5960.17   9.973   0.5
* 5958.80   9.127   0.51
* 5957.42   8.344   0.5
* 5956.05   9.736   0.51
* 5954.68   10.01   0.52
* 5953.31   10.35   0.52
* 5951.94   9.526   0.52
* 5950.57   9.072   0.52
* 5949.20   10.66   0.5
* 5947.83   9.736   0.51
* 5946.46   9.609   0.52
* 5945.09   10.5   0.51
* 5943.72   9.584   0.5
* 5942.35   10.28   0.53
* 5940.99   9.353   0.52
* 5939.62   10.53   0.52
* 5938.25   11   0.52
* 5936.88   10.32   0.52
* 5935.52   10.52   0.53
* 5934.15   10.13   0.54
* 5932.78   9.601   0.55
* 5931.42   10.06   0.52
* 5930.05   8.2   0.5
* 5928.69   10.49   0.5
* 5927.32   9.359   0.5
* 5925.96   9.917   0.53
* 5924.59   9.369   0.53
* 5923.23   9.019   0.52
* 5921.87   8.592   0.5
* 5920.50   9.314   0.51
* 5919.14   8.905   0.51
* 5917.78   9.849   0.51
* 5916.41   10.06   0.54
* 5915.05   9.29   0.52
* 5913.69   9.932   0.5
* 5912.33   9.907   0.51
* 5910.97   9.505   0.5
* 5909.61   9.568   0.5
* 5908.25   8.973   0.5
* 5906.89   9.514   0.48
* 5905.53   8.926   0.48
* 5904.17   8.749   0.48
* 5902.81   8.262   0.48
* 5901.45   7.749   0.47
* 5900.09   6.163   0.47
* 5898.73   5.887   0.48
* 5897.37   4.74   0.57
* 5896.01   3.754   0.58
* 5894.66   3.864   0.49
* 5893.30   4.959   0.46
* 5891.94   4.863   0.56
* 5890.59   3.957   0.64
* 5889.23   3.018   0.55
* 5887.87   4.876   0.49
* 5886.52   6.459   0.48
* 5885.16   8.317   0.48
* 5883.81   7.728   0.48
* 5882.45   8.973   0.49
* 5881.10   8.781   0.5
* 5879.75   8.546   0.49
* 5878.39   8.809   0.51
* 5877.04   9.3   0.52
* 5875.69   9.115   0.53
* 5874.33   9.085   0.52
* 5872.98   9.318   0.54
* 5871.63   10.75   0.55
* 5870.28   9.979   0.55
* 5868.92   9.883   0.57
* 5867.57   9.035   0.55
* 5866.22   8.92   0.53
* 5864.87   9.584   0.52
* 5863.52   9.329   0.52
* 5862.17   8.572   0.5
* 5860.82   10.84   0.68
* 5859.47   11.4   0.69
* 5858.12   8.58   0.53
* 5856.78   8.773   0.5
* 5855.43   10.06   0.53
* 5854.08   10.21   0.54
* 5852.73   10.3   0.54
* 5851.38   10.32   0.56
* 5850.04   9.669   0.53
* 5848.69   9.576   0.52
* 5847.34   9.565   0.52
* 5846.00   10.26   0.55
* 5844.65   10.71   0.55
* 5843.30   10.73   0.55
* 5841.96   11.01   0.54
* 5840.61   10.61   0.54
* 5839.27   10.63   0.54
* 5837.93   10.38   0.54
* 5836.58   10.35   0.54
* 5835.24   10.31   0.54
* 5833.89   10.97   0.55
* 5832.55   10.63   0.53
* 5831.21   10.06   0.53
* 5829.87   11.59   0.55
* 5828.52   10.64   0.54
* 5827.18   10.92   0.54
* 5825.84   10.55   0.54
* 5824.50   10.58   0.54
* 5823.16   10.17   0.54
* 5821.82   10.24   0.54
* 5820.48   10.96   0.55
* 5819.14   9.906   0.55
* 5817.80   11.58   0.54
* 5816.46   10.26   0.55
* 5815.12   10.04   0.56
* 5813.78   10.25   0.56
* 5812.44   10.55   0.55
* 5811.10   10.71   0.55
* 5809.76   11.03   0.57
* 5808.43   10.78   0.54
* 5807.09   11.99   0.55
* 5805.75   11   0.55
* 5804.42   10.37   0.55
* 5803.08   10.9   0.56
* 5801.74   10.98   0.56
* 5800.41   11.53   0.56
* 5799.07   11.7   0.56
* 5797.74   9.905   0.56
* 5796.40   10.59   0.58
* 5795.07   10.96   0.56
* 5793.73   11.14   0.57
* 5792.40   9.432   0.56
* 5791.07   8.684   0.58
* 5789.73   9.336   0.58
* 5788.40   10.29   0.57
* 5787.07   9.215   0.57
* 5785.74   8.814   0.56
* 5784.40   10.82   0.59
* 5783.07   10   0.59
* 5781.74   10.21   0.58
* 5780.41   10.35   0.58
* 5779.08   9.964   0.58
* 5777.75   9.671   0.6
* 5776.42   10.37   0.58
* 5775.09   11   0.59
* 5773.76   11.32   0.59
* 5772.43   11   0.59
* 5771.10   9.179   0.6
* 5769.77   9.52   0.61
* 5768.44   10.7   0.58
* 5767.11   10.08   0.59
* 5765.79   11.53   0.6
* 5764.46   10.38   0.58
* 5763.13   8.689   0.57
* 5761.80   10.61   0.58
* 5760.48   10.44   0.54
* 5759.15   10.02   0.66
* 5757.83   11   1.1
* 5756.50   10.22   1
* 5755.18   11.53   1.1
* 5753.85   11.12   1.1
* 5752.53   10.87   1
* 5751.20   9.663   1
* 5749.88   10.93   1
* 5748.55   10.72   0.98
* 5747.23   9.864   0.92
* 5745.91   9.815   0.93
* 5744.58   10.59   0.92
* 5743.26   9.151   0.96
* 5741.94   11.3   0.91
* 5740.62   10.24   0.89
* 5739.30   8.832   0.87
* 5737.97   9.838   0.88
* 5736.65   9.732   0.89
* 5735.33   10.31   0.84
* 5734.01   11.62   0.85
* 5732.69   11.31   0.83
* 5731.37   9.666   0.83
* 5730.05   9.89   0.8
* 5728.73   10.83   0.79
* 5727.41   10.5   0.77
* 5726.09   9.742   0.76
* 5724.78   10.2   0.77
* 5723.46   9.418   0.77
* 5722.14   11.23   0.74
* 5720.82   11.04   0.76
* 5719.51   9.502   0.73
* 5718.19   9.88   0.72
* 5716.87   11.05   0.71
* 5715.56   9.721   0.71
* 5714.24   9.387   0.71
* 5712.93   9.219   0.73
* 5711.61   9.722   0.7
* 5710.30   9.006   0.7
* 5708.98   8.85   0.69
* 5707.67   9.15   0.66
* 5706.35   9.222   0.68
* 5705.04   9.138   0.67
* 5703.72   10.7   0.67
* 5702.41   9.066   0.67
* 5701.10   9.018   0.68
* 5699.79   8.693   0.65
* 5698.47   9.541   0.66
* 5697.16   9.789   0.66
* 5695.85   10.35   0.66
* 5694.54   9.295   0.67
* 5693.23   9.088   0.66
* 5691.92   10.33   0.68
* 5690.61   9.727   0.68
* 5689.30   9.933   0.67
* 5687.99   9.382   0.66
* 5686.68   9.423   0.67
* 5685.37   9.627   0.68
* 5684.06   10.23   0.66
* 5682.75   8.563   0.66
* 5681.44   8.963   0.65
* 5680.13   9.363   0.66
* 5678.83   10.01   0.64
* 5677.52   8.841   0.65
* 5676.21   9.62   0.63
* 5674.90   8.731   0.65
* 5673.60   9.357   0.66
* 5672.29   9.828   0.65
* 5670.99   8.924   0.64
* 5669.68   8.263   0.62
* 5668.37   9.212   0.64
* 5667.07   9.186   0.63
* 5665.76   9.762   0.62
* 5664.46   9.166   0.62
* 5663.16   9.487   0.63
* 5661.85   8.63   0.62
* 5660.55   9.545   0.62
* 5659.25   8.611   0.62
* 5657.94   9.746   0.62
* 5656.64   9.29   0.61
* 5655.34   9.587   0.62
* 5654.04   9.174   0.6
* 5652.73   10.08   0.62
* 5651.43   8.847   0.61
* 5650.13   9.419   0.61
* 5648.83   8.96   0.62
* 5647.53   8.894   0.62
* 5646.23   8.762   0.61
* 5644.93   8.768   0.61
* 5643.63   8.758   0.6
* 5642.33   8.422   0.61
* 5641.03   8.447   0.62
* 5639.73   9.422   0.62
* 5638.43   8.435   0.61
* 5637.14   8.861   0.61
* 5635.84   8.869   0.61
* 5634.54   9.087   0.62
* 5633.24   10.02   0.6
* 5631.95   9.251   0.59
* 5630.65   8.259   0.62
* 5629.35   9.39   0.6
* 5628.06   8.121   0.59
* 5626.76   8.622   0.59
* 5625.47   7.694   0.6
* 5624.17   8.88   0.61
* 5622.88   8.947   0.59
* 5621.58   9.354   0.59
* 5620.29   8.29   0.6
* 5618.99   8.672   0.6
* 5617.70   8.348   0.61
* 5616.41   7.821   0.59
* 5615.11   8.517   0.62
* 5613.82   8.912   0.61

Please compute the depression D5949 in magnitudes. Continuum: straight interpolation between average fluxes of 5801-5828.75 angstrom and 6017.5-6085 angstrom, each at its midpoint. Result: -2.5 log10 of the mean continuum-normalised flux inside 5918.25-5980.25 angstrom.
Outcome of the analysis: 0.118 mag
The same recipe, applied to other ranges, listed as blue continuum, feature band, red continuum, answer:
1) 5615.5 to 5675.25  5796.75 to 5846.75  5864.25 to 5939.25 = -0.24 mag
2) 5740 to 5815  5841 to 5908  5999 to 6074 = 0.24 mag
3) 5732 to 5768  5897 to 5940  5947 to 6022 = 0.11 mag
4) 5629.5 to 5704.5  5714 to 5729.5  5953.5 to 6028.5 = -0.09 mag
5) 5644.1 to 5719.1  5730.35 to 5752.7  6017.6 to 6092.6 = -0.07 mag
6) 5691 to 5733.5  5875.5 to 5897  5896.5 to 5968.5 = 0.41 mag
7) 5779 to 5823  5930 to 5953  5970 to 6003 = 0.04 mag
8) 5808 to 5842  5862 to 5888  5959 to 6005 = 0.18 mag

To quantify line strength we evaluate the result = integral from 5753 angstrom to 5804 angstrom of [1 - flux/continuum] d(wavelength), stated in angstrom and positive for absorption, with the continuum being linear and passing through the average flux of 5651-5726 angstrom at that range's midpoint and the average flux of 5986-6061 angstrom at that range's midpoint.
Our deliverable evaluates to -2.83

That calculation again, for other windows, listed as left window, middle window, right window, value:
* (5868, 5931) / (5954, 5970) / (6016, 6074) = -0.5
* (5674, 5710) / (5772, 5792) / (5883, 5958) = -2.1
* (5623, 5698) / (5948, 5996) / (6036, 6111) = 2.8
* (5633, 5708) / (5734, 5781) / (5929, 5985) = -4.4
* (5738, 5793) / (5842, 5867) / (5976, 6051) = 1.0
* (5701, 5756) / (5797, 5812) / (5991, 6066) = -1.1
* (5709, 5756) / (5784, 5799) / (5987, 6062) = 0.5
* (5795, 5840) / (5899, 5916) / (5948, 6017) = 2.5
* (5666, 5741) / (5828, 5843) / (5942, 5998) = -1.3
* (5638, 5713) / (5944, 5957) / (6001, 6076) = 0.7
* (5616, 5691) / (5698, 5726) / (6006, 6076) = -1.0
